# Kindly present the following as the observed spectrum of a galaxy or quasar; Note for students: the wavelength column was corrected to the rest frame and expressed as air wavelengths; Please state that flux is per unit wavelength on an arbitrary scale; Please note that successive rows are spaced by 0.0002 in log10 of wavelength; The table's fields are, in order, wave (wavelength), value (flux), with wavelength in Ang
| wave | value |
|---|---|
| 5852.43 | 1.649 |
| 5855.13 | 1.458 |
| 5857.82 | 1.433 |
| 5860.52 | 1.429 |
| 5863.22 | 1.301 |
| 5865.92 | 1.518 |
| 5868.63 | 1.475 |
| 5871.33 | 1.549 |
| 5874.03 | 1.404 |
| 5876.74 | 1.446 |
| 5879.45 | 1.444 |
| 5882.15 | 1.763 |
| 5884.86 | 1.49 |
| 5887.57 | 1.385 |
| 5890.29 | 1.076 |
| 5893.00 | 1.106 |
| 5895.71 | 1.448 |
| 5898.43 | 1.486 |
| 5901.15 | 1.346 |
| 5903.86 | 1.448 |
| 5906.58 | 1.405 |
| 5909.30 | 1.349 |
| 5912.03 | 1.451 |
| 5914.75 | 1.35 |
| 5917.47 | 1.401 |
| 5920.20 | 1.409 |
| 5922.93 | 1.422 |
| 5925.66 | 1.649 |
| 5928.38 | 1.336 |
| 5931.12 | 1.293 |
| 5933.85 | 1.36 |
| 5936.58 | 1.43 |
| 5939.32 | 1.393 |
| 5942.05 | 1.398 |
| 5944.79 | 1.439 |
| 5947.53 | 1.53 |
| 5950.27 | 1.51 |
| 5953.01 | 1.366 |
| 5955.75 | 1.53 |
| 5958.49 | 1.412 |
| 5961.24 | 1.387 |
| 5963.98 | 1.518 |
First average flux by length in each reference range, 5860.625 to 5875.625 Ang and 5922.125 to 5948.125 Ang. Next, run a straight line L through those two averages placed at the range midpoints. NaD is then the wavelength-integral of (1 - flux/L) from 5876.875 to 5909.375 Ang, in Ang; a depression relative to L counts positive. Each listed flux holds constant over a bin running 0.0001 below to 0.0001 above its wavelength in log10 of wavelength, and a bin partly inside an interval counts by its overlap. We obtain 0.9 Ang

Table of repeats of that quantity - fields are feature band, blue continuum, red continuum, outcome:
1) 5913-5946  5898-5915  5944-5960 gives 0.63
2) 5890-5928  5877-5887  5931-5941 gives 1.77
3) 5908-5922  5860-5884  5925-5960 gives 0.55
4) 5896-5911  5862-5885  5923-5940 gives 0.40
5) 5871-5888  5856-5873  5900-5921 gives -0.81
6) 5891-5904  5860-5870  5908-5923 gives 0.58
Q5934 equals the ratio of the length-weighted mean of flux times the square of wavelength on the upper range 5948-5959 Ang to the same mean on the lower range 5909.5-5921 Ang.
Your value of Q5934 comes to 1.1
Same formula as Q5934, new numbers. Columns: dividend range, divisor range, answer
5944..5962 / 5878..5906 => 1.06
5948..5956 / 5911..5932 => 1.05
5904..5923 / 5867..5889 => 0.95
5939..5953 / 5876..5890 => 1.00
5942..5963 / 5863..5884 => 0.99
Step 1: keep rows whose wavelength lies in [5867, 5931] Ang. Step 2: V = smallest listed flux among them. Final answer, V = 1.076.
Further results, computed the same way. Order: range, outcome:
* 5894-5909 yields 1.346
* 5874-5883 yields 1.404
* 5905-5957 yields 1.293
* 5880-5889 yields 1.385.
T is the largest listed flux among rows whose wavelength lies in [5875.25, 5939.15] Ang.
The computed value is 1.763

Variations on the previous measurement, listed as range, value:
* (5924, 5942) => 1.649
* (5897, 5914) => 1.486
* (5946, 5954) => 1.53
